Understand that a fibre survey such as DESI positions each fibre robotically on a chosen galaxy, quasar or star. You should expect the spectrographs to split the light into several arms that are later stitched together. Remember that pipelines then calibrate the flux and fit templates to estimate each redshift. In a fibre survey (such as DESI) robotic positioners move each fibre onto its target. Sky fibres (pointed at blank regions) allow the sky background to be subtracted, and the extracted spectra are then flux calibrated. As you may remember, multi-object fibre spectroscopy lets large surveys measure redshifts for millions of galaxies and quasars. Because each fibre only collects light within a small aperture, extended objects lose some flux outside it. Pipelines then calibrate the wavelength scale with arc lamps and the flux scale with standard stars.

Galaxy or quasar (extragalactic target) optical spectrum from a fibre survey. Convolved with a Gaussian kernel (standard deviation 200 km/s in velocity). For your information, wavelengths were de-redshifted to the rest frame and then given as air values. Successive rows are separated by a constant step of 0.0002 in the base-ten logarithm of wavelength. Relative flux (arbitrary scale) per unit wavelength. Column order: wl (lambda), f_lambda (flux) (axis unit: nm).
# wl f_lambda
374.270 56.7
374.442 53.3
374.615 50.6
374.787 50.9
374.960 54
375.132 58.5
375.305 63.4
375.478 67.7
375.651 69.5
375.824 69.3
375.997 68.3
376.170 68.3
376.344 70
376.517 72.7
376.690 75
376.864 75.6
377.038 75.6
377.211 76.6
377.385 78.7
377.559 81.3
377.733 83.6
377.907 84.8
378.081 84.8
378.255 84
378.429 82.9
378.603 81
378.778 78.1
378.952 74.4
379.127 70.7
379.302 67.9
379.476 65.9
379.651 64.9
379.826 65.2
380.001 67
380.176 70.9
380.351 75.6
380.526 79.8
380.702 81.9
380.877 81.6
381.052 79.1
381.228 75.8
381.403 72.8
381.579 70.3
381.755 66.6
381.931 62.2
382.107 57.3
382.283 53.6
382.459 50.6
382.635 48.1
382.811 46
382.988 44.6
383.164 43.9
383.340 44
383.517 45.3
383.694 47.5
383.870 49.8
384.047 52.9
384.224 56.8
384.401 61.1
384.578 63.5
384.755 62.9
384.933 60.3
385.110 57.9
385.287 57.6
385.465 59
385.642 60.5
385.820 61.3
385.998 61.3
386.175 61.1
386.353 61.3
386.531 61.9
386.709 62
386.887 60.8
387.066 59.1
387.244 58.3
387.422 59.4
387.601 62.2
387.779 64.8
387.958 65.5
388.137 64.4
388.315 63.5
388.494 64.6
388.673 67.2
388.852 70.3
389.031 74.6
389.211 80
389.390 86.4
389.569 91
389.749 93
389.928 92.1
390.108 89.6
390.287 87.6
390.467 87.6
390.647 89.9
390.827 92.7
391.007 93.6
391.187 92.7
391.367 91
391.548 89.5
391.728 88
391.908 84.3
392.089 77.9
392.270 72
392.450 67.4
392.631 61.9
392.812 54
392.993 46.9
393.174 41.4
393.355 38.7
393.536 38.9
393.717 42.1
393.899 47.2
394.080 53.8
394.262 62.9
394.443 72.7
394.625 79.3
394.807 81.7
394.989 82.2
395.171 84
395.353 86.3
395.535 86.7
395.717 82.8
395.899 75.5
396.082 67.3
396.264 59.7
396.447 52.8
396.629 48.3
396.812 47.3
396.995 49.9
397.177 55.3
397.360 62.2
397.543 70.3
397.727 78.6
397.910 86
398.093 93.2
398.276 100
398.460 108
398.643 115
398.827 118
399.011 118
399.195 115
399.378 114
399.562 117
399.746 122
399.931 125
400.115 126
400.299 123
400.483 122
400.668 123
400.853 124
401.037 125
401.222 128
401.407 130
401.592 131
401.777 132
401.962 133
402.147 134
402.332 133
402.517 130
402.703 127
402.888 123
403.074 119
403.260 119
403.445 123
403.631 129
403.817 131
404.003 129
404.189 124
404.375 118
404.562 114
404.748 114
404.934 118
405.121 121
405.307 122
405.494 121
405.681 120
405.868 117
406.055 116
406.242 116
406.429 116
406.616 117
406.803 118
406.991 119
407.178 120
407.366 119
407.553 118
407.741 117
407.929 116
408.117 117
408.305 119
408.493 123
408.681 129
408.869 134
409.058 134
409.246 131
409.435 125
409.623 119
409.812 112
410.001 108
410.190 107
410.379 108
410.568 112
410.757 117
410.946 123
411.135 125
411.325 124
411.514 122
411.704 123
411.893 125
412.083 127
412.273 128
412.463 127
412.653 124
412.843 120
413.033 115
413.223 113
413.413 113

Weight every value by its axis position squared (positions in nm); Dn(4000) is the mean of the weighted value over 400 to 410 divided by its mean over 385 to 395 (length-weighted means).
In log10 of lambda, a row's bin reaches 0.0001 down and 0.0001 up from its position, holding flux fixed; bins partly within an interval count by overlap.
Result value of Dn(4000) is 1.91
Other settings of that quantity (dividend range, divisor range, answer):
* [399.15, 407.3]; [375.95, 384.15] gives 2.04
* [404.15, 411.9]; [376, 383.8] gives 2.01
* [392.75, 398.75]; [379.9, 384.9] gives 1.20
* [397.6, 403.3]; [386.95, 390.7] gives 1.69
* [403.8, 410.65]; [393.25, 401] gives 1.47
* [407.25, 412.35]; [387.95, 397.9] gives 1.84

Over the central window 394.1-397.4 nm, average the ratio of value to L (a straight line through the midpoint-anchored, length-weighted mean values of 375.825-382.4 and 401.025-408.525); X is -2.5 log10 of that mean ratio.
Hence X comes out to 0.46 mag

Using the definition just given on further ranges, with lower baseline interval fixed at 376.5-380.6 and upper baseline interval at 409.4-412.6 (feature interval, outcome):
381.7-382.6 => 0.37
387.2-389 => 0.34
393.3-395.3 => 0.47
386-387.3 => 0.39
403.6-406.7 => -0.08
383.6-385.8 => 0.41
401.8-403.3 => -0.18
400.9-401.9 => -0.21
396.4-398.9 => 0.29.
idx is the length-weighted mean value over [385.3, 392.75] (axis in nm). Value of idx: 73.7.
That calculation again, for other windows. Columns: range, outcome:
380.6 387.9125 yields 59.7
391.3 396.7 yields 67.2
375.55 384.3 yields 67.8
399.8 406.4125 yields 124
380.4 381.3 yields 79.5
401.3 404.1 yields 128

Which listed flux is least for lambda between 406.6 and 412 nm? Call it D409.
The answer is 107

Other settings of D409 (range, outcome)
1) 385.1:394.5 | 38.7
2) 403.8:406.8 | 114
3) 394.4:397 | 47.3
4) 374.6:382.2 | 50.6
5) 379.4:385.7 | 43.9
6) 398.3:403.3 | 108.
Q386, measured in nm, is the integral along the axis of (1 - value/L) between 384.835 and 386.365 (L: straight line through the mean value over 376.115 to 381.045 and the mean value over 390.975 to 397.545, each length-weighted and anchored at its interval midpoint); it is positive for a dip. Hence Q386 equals 0.252 nm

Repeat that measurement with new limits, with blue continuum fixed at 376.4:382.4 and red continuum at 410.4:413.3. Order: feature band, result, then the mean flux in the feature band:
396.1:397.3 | 0.55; 53.4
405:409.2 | -0.22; 121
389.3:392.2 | 0.05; 89.1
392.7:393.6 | 0.47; 44.6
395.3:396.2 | 0.17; 78.9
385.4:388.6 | 0.88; 61.8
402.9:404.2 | -0.18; 125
